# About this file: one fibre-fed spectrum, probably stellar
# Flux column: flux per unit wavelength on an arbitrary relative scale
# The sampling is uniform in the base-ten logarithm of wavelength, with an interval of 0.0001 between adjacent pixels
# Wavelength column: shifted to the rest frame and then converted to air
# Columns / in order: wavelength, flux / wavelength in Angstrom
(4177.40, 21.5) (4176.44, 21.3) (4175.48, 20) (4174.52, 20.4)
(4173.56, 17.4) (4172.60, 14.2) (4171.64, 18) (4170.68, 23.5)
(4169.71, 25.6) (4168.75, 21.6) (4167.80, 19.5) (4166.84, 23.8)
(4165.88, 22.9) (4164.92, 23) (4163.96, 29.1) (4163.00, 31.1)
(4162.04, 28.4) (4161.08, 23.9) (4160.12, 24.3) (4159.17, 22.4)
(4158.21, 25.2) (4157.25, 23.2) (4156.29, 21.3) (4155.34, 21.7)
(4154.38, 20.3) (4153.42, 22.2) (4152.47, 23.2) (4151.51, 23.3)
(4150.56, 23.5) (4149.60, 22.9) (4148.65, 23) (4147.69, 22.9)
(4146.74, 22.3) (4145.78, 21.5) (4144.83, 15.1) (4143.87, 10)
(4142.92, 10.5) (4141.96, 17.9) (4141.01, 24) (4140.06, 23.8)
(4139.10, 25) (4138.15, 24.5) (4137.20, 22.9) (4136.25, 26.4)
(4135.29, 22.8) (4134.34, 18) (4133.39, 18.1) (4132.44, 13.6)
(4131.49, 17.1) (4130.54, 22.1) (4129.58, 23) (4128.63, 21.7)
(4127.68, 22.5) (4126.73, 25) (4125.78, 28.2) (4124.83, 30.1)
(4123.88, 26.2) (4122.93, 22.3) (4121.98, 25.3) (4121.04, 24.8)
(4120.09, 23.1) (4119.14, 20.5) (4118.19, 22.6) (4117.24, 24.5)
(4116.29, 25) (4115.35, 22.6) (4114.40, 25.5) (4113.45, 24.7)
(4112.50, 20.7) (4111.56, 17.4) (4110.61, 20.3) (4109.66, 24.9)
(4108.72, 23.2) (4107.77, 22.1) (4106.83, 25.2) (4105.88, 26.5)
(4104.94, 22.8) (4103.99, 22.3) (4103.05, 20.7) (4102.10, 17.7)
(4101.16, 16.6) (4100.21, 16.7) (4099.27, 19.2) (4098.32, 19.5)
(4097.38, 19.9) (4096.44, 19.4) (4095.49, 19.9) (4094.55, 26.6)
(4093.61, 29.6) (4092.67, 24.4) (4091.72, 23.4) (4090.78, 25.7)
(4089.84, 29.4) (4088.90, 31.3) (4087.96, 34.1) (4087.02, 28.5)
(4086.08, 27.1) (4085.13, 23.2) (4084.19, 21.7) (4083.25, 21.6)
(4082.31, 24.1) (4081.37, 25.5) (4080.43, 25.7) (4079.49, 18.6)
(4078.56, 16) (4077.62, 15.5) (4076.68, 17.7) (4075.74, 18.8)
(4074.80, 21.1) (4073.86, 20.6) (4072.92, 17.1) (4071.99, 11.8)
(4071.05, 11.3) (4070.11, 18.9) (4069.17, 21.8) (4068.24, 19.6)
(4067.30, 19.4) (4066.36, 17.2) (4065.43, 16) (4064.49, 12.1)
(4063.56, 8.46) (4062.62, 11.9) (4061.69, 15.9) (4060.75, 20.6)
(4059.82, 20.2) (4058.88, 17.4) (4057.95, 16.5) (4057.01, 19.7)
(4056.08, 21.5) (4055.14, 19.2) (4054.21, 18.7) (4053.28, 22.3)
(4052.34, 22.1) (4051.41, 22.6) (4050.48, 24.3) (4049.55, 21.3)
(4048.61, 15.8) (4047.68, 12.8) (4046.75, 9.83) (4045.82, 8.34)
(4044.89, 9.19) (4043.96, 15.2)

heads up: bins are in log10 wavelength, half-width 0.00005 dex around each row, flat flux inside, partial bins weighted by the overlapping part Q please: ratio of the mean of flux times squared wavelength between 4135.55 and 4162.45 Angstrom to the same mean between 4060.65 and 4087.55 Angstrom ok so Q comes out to 1.21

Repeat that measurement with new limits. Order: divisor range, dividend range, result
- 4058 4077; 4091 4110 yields 1.33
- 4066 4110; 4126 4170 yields 1.04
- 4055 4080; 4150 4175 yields 1.39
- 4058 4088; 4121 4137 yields 1.22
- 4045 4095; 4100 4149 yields 1.12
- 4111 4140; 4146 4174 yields 1.02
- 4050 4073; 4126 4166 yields 1.29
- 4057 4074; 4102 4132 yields 1.44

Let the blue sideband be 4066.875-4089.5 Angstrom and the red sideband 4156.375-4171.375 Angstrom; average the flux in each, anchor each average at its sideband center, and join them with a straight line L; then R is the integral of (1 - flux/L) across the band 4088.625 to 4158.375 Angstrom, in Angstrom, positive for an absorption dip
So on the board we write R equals 1.8 Angstrom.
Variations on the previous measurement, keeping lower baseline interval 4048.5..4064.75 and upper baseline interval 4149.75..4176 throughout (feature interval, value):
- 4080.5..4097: -4.86 Angstrom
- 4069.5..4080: 1.14 Angstrom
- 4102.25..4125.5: -2.98 Angstrom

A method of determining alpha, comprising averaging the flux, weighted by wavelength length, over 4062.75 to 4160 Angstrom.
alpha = 21.6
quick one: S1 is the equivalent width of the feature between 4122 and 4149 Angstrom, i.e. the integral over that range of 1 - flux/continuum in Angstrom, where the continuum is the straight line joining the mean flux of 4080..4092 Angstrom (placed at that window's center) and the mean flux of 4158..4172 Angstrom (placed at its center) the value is 3.8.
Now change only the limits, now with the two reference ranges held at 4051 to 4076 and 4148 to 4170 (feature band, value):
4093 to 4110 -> -1.38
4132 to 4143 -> 0.67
